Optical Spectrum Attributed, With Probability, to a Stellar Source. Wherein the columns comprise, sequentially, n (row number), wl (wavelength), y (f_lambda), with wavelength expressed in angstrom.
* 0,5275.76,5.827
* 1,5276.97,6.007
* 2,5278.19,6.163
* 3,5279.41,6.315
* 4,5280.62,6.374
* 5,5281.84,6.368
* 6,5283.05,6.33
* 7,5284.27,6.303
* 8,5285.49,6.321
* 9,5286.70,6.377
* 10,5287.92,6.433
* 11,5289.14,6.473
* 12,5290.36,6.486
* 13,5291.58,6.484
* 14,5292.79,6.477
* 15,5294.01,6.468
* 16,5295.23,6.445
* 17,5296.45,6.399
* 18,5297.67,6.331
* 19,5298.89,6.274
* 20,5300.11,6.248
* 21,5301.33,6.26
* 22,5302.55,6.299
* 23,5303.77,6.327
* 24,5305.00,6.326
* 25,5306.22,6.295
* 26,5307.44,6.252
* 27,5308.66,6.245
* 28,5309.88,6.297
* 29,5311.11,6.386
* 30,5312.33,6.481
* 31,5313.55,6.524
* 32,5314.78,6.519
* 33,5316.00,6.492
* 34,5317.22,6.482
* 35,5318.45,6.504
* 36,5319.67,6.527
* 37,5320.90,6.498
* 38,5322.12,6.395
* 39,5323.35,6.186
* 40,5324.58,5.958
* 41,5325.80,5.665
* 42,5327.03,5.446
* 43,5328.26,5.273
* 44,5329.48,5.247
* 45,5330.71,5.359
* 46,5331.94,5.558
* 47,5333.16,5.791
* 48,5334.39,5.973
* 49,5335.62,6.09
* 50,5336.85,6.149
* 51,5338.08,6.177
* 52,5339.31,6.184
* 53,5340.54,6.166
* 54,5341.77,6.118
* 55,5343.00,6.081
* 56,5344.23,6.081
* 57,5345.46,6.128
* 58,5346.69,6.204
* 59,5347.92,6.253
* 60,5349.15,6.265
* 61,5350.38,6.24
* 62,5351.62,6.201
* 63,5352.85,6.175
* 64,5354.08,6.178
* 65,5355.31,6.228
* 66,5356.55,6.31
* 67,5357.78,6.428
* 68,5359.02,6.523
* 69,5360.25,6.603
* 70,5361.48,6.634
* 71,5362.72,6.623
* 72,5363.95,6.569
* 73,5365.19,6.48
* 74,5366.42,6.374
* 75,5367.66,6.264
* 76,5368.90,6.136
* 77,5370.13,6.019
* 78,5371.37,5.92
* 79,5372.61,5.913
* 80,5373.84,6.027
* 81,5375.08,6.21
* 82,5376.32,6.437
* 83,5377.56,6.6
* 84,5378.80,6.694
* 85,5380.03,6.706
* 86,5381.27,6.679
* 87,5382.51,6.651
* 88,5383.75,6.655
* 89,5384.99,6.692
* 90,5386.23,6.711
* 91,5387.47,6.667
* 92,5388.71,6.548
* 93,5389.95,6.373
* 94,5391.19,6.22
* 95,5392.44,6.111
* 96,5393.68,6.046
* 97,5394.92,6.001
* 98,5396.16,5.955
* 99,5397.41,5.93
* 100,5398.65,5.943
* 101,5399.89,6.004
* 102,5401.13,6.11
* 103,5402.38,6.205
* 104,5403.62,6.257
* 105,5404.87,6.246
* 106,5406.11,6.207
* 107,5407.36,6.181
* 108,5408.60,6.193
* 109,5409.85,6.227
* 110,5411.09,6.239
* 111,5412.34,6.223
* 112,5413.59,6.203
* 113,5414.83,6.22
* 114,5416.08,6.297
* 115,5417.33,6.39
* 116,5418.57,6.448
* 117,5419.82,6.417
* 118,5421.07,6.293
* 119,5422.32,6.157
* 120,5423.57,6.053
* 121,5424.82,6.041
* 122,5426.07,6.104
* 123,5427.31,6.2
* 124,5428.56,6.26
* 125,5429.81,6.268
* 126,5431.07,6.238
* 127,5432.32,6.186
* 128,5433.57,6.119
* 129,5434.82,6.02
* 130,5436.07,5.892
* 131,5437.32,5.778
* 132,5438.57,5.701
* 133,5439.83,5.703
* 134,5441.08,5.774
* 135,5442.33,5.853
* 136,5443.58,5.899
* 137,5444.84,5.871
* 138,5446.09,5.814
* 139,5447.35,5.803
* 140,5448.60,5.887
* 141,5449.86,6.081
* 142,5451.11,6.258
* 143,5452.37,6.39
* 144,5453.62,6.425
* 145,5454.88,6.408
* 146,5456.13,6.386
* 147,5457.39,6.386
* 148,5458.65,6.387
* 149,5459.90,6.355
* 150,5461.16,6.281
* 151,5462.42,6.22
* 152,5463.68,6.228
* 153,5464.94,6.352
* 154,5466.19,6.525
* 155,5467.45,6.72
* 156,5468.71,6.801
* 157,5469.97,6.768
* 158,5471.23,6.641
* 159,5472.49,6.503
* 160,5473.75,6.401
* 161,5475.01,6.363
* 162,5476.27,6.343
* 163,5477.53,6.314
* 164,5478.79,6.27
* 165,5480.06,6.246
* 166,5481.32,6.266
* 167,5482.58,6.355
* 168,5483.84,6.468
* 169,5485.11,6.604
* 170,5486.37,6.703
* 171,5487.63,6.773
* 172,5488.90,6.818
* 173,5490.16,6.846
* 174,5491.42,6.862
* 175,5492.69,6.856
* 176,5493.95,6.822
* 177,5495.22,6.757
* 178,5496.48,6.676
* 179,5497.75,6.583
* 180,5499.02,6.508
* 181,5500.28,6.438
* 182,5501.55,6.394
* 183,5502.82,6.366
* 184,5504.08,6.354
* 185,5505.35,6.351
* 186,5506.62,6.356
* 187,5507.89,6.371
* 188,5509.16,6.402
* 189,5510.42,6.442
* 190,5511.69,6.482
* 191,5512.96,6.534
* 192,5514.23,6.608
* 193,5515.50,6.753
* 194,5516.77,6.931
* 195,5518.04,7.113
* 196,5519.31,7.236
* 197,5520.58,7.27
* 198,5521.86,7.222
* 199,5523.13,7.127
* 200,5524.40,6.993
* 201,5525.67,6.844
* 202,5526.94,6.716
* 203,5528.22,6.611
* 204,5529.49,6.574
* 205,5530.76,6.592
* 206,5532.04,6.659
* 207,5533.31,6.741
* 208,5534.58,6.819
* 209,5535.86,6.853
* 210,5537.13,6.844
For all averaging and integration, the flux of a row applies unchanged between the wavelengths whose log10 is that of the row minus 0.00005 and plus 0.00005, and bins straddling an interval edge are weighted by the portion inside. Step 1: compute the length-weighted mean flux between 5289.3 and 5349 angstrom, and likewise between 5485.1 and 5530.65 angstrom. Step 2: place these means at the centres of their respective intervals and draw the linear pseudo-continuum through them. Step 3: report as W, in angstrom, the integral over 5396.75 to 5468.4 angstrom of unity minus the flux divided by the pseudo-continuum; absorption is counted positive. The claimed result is 3.7 angstrom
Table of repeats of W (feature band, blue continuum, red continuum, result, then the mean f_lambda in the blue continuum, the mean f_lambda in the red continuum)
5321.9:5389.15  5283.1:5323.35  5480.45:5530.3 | 2.6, 6.39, 6.68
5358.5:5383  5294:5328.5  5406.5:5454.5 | -0.8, 6.27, 6.11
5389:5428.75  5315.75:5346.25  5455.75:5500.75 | 0.7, 6.02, 6.52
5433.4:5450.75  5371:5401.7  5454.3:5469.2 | 1.4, 6.32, 6.42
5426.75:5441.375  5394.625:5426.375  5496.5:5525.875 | 0.6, 6.18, 6.68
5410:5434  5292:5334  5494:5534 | 0.8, 6.18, 6.68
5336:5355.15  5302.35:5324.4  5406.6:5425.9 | 0.5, 6.38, 6.23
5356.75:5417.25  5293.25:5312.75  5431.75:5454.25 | -2.0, 6.33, 5.97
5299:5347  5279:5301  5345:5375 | 1.5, 6.38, 6.28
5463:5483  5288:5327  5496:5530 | 0.5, 6.34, 6.68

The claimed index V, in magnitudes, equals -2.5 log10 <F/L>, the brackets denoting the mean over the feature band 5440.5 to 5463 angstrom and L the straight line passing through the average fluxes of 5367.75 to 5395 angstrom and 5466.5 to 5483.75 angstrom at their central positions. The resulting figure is 0.05 mag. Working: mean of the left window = 6.37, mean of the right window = 6.46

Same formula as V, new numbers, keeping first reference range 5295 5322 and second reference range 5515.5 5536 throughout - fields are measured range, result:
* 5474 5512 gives 0.05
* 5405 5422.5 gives 0.06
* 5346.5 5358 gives 0.04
